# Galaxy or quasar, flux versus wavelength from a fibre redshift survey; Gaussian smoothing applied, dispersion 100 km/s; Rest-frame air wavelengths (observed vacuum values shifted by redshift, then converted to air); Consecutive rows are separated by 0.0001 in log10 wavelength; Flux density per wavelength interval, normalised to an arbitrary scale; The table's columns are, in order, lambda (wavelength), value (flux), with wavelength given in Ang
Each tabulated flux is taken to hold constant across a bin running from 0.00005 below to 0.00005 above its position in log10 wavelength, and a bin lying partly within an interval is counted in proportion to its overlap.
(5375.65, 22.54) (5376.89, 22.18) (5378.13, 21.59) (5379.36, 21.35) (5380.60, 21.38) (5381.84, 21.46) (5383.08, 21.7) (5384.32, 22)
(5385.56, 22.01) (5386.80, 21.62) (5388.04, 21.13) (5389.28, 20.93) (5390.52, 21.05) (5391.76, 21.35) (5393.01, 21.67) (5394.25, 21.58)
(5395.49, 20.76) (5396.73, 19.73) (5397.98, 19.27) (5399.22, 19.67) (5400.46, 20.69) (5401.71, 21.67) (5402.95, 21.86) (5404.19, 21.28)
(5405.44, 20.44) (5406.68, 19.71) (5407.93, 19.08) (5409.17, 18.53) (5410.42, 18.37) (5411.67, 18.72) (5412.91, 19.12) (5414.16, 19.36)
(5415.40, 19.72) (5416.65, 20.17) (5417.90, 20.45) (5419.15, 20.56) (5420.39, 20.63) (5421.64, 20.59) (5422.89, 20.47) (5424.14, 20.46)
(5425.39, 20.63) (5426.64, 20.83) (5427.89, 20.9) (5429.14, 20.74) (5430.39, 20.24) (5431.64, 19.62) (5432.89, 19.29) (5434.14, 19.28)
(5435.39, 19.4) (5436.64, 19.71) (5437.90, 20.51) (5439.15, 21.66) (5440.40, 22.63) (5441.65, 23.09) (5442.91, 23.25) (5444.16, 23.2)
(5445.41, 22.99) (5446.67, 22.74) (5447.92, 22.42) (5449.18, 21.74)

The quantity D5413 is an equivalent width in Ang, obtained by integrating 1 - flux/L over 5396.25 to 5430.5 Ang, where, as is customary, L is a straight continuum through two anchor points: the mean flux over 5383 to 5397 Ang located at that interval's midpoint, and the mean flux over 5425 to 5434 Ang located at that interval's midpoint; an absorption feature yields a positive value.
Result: 0.9 Ang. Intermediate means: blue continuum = 21.3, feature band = 20.1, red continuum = 20.3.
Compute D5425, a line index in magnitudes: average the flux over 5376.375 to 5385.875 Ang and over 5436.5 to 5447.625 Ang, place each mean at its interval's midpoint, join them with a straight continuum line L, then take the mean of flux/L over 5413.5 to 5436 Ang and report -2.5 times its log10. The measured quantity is 0.10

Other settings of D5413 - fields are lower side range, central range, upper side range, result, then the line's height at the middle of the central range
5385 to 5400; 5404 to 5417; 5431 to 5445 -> 1.0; 21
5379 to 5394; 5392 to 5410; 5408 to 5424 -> 0.2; 20.6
